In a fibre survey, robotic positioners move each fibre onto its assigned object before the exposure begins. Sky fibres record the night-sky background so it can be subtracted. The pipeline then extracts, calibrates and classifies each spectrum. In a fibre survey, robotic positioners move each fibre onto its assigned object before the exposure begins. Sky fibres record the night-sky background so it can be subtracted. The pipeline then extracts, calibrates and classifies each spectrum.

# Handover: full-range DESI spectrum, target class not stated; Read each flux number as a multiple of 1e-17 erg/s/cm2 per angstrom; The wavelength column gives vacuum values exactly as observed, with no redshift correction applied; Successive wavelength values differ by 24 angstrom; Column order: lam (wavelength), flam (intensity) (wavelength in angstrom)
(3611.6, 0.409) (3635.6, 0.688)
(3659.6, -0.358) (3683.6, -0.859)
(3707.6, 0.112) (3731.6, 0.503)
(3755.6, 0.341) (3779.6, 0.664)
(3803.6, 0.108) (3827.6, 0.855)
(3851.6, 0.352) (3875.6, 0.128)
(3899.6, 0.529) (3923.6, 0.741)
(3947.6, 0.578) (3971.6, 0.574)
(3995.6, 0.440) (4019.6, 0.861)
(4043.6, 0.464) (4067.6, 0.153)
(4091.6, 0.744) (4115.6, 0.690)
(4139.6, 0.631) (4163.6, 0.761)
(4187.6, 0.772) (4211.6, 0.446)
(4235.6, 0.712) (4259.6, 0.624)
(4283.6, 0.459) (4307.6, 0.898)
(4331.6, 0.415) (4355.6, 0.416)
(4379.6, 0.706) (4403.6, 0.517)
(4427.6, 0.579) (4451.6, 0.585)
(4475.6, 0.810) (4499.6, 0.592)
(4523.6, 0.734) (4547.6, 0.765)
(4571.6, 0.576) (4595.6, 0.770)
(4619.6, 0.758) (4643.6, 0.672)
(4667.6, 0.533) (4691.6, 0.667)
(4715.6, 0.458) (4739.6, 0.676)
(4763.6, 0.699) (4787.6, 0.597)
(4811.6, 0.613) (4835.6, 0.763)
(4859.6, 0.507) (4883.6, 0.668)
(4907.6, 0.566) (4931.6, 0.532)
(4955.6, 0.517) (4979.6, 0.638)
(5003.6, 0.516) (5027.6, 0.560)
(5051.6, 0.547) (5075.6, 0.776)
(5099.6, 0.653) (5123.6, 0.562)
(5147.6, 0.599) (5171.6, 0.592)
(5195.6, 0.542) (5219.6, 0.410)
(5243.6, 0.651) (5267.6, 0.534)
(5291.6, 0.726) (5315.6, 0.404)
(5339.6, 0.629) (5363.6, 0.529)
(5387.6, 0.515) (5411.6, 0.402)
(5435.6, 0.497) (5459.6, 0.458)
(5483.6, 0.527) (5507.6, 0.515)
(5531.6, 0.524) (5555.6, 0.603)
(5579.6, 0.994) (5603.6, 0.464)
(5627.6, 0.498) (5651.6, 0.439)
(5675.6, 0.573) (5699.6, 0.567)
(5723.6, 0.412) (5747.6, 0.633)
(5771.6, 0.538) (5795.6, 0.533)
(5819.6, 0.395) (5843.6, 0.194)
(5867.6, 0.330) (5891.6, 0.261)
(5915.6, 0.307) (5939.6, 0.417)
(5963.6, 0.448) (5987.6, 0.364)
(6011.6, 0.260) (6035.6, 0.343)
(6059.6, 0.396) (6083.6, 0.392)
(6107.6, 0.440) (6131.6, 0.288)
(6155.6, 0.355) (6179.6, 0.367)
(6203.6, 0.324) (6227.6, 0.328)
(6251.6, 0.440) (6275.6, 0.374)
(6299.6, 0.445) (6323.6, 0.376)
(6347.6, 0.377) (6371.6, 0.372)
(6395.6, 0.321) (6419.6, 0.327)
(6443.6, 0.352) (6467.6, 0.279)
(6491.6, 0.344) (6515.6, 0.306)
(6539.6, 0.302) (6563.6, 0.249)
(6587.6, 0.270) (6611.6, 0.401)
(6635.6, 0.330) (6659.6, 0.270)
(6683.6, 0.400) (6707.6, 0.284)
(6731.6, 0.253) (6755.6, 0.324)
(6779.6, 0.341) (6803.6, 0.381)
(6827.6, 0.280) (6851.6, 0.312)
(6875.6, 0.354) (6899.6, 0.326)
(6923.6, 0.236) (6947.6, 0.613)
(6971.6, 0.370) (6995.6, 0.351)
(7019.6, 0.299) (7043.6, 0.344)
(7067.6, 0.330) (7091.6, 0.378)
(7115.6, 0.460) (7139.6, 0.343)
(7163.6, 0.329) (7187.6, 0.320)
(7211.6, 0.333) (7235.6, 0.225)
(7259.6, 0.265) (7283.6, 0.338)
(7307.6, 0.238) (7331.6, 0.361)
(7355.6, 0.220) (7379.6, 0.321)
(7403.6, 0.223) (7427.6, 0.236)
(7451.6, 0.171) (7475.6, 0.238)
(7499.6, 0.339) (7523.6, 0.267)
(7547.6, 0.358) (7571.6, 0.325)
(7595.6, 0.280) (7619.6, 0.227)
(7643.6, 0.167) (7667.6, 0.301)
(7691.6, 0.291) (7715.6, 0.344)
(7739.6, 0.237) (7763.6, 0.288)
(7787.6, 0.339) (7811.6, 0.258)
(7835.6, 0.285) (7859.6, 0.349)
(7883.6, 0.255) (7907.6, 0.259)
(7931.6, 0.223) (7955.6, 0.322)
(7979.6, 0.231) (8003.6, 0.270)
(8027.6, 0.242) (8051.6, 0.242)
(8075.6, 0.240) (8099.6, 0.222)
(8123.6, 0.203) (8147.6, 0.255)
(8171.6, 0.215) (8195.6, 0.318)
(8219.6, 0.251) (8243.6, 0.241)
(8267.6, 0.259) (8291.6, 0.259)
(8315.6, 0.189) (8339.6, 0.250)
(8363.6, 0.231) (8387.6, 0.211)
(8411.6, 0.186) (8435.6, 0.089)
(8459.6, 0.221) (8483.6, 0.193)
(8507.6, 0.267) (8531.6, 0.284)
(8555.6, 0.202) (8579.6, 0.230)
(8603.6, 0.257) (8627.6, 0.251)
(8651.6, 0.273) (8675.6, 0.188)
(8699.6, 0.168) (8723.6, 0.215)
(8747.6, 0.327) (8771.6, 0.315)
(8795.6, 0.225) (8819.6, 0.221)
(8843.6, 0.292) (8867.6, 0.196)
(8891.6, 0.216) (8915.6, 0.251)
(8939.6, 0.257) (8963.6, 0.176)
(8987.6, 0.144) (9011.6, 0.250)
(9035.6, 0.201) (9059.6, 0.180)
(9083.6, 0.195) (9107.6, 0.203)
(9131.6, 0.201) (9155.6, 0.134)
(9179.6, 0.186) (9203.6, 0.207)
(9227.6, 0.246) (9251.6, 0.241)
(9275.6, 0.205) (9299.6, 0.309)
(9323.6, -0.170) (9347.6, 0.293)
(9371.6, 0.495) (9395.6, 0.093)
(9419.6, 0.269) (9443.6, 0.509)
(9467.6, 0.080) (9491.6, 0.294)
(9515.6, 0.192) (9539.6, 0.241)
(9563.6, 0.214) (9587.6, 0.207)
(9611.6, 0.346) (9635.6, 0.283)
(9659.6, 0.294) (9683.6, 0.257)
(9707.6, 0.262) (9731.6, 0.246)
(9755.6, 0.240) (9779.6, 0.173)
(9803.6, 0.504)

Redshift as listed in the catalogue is 0.058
